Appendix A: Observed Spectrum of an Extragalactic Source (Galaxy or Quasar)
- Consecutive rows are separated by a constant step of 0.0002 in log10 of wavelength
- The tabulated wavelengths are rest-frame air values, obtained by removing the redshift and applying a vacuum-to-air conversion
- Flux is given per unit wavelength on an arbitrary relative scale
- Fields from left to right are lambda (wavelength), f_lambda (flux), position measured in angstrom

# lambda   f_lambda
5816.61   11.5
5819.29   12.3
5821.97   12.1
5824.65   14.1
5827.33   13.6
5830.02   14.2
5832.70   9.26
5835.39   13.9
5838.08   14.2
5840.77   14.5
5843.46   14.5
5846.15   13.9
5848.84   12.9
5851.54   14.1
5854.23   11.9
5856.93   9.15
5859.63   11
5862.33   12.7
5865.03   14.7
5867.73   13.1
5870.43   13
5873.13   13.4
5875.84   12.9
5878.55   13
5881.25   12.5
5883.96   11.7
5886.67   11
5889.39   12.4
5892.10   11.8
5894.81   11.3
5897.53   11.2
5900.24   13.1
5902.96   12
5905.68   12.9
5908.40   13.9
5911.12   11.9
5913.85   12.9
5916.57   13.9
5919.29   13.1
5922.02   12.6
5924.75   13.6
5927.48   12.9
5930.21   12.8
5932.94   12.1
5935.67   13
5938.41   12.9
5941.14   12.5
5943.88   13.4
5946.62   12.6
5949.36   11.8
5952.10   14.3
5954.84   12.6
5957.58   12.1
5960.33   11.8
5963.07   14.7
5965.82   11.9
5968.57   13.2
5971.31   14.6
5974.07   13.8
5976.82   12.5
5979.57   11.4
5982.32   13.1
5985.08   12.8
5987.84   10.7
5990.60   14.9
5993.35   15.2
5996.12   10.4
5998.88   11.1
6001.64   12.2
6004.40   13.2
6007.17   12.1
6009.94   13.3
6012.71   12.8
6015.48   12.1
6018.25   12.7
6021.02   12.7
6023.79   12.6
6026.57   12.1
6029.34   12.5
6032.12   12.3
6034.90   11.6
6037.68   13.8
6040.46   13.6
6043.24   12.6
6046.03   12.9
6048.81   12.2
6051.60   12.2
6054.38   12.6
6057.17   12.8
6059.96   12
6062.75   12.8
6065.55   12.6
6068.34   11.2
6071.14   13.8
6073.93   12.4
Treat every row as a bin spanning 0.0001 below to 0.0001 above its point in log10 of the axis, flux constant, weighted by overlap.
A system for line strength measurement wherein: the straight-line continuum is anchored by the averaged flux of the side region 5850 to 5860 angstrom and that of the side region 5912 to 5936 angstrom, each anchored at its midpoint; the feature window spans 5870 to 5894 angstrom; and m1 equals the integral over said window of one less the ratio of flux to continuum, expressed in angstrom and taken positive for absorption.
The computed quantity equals -0.5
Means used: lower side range 11.6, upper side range 13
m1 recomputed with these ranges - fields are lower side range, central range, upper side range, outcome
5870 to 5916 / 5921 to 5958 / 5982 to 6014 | -0.9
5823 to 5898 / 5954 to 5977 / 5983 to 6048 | -0.7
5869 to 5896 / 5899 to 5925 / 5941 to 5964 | -0.9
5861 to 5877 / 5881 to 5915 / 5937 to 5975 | 2.6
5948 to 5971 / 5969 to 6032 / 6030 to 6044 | 0.8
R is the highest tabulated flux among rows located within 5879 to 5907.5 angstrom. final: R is 13.1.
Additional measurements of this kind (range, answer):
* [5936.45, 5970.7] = 14.7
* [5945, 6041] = 15.2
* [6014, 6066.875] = 13.8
